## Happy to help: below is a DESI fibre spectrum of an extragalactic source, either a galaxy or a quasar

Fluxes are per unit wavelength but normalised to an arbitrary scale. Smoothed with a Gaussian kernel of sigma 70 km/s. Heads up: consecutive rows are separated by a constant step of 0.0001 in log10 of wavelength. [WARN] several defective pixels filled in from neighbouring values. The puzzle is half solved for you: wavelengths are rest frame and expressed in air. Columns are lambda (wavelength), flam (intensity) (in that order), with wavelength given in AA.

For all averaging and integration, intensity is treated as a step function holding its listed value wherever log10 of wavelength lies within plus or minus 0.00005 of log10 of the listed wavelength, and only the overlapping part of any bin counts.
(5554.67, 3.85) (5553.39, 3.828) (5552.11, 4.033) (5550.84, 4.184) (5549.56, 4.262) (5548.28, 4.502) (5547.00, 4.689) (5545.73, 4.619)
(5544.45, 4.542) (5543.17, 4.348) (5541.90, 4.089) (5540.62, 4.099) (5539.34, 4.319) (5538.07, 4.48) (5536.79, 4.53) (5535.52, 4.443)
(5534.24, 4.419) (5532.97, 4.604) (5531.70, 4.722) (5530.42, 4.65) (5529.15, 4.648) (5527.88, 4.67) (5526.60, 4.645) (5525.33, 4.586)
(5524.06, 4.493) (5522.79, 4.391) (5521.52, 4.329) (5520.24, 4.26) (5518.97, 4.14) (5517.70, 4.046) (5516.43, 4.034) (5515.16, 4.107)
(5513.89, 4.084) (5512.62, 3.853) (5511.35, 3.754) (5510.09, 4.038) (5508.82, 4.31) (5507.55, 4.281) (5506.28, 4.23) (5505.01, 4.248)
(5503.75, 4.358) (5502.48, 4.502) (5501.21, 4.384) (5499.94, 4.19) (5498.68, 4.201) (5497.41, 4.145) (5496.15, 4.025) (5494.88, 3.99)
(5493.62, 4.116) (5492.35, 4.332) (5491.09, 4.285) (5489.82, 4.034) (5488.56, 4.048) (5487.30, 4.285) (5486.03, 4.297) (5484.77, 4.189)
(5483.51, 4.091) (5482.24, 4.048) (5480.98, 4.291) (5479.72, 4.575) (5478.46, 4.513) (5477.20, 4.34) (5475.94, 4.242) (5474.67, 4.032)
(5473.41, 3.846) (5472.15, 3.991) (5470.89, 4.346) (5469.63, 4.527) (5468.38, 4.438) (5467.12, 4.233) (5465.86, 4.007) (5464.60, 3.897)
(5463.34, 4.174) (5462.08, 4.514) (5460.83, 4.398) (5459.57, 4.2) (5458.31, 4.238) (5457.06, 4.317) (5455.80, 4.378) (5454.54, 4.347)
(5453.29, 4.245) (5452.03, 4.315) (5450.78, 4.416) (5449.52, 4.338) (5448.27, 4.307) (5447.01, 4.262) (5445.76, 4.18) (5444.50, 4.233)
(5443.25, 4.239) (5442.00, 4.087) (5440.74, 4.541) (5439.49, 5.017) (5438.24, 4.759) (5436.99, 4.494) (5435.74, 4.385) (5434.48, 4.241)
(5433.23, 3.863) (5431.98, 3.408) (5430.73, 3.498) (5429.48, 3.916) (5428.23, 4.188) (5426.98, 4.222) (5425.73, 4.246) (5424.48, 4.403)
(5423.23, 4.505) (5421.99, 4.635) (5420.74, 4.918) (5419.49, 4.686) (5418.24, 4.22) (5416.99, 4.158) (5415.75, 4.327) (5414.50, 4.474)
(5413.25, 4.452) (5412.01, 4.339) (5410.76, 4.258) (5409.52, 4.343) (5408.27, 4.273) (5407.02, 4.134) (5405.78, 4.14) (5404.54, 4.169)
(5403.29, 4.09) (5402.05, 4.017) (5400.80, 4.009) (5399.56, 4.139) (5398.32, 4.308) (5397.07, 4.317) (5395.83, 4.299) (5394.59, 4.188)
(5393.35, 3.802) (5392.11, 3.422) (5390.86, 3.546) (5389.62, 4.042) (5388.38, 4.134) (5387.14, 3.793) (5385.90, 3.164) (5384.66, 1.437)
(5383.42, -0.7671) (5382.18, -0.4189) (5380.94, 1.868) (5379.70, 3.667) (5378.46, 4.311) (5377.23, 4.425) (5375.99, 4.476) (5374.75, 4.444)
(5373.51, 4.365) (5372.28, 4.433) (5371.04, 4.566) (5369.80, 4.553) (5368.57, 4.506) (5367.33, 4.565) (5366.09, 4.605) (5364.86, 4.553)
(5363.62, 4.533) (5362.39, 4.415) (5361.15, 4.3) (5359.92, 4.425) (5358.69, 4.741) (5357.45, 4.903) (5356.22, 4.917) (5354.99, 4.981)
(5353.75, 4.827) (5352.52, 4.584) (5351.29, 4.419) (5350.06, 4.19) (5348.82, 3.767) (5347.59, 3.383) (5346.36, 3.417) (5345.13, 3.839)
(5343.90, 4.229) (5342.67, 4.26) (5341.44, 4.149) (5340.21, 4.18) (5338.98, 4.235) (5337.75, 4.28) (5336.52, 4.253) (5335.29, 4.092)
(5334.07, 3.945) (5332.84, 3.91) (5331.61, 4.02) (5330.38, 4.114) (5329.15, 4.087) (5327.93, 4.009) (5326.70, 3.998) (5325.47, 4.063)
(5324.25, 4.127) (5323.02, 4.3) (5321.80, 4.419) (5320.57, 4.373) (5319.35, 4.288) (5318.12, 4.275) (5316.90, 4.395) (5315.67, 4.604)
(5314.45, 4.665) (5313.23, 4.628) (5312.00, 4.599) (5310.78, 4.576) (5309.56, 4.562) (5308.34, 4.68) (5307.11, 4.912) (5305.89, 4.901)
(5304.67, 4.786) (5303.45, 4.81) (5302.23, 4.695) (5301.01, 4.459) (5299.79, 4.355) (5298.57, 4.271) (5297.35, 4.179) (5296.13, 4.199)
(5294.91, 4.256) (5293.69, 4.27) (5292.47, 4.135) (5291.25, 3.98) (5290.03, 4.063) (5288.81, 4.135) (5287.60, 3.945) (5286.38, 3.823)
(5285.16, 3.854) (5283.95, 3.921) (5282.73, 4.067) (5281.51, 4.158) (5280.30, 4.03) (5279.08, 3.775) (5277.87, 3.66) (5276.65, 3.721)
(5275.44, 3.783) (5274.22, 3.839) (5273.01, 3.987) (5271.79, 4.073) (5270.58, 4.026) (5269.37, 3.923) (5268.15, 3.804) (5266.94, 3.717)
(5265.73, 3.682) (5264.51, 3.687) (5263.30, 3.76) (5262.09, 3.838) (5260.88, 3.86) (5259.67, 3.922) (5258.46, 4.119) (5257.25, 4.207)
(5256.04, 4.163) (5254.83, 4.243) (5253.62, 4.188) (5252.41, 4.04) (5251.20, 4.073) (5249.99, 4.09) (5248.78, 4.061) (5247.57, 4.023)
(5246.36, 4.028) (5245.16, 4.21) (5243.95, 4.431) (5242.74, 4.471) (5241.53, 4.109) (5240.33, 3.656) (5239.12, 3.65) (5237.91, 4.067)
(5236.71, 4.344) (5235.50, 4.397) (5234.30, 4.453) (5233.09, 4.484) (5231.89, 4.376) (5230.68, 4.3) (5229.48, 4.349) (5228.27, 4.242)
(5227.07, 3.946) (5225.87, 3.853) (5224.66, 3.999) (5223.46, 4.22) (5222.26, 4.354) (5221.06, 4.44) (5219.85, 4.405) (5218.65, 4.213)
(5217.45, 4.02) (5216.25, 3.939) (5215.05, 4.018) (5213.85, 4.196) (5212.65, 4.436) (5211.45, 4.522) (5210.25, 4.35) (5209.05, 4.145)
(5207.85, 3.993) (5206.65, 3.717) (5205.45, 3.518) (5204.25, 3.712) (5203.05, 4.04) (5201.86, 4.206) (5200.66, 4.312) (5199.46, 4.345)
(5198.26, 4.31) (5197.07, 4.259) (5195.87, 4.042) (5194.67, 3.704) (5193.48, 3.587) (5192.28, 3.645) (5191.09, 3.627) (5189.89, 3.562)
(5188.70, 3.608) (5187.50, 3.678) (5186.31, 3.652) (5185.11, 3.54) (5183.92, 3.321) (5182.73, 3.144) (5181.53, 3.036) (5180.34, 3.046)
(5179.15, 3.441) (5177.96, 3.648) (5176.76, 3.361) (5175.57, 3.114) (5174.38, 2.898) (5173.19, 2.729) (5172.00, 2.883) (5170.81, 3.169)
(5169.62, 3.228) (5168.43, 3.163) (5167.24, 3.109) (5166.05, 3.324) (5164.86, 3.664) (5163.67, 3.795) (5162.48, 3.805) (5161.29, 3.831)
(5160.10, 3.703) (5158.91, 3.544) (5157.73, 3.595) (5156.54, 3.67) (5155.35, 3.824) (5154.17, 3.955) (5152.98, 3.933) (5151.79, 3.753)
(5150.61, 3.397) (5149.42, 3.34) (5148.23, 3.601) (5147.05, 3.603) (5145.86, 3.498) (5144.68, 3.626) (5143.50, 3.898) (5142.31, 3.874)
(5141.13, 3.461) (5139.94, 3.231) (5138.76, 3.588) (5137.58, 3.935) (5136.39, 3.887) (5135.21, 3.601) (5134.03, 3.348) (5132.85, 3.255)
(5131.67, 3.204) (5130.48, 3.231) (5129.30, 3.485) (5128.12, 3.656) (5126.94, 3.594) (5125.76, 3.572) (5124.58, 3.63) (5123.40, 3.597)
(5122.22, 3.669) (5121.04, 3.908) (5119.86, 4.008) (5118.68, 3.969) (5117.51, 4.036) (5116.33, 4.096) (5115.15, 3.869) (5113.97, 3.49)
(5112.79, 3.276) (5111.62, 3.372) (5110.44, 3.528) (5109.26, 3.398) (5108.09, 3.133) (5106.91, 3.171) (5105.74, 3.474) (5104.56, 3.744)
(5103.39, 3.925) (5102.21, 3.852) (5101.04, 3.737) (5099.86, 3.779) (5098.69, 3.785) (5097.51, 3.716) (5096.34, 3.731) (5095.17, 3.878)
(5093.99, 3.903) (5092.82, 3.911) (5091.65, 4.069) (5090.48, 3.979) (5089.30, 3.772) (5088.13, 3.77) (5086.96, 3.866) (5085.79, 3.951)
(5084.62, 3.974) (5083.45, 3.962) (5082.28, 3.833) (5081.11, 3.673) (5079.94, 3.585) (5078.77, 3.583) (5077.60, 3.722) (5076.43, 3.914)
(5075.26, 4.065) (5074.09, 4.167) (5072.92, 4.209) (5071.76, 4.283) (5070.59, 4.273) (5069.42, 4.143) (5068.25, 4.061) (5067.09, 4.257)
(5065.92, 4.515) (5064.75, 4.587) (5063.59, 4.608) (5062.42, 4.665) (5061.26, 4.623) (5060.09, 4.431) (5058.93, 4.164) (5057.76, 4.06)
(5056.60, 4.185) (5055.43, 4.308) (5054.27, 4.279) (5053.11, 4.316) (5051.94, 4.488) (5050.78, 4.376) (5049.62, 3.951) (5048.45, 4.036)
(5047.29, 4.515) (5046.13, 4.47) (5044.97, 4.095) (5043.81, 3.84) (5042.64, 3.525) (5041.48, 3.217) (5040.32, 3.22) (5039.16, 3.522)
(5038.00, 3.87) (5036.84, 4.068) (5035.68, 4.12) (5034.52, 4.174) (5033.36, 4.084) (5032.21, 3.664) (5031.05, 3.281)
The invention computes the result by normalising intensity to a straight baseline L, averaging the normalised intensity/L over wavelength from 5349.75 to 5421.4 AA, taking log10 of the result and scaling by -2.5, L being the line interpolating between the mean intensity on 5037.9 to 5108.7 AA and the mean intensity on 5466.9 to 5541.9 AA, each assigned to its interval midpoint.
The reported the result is 0.04 mag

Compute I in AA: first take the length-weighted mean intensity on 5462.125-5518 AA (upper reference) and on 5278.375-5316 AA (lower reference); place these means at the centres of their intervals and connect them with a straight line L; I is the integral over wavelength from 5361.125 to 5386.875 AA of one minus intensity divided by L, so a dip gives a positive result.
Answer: 4.0 AA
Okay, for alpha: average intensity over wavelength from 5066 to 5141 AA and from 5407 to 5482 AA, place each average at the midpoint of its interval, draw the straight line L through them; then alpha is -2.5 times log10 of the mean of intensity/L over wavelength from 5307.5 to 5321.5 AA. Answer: -0.11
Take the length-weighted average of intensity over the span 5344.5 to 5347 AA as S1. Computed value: 3.63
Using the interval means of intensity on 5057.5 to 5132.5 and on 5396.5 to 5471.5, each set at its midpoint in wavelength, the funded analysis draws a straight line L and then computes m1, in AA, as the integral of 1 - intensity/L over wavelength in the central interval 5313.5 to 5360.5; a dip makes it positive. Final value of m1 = -1.1 AA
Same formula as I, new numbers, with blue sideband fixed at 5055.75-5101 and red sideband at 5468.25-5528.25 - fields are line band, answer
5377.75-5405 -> 5.47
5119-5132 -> 1.44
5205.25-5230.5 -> -0.29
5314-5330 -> -0.47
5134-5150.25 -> 1.82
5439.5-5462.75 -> -0.66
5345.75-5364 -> -0.97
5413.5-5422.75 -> -0.65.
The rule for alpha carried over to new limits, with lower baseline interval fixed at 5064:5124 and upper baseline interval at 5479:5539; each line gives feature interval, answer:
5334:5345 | -0.019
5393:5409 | 0.005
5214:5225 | -0.055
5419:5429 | -0.068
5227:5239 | -0.076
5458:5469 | 0.002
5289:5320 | -0.098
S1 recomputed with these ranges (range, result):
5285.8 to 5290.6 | 3.99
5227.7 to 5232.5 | 4.32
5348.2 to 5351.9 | 4.12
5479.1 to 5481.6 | 4.44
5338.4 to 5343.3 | 4.21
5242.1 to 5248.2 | 4.23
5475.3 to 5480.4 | 4.41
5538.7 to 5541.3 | 4.2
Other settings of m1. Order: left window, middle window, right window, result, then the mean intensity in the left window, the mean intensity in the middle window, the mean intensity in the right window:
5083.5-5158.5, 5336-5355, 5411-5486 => -0.3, 3.68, 4.16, 4.28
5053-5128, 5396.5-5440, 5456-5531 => -0.9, 3.91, 4.27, 4.25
